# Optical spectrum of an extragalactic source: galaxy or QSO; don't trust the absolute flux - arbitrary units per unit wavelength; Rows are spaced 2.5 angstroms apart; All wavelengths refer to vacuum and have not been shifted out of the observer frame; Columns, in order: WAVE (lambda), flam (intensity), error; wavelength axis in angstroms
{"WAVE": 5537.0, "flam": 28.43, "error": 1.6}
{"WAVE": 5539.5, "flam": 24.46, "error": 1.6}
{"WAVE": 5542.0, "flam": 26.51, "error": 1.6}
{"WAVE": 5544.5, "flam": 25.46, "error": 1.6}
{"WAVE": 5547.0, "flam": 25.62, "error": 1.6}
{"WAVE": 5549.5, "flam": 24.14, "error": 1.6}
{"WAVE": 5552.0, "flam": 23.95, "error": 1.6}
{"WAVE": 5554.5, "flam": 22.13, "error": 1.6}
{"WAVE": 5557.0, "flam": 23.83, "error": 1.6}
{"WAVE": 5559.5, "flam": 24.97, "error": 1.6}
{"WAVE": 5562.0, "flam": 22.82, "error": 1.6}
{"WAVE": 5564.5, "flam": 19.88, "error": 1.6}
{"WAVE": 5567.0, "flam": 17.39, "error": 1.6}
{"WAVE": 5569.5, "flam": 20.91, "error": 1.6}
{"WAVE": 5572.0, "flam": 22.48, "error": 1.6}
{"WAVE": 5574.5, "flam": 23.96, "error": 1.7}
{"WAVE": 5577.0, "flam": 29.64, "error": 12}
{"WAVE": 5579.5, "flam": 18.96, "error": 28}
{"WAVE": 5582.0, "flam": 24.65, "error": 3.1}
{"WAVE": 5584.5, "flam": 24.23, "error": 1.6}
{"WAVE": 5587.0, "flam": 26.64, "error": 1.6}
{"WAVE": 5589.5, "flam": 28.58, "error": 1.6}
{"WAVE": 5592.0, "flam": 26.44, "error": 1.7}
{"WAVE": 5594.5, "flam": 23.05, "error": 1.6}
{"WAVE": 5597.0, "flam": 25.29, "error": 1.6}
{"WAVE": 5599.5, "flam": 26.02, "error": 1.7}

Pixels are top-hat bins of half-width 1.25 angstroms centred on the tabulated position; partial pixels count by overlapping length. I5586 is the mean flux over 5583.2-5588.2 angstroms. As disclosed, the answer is 25.4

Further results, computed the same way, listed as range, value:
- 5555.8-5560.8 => 24.4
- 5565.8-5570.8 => 19.2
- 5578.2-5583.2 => 21.9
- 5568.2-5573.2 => 21.6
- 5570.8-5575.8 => 23.3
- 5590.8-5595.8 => 24.7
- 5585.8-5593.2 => 27.2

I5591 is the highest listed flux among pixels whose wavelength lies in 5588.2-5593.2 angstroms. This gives 28.58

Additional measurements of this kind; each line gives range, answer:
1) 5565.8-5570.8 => 20.91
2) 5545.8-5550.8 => 25.62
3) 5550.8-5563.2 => 24.97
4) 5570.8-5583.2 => 29.64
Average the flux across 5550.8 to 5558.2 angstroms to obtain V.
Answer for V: 23.3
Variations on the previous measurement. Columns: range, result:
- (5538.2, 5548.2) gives 25.5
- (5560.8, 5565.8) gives 21.3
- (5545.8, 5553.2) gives 24.6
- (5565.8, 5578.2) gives 22.9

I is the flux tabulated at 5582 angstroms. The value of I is 24.65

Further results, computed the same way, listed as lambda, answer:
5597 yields 25.29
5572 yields 22.48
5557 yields 23.83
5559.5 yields 24.97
